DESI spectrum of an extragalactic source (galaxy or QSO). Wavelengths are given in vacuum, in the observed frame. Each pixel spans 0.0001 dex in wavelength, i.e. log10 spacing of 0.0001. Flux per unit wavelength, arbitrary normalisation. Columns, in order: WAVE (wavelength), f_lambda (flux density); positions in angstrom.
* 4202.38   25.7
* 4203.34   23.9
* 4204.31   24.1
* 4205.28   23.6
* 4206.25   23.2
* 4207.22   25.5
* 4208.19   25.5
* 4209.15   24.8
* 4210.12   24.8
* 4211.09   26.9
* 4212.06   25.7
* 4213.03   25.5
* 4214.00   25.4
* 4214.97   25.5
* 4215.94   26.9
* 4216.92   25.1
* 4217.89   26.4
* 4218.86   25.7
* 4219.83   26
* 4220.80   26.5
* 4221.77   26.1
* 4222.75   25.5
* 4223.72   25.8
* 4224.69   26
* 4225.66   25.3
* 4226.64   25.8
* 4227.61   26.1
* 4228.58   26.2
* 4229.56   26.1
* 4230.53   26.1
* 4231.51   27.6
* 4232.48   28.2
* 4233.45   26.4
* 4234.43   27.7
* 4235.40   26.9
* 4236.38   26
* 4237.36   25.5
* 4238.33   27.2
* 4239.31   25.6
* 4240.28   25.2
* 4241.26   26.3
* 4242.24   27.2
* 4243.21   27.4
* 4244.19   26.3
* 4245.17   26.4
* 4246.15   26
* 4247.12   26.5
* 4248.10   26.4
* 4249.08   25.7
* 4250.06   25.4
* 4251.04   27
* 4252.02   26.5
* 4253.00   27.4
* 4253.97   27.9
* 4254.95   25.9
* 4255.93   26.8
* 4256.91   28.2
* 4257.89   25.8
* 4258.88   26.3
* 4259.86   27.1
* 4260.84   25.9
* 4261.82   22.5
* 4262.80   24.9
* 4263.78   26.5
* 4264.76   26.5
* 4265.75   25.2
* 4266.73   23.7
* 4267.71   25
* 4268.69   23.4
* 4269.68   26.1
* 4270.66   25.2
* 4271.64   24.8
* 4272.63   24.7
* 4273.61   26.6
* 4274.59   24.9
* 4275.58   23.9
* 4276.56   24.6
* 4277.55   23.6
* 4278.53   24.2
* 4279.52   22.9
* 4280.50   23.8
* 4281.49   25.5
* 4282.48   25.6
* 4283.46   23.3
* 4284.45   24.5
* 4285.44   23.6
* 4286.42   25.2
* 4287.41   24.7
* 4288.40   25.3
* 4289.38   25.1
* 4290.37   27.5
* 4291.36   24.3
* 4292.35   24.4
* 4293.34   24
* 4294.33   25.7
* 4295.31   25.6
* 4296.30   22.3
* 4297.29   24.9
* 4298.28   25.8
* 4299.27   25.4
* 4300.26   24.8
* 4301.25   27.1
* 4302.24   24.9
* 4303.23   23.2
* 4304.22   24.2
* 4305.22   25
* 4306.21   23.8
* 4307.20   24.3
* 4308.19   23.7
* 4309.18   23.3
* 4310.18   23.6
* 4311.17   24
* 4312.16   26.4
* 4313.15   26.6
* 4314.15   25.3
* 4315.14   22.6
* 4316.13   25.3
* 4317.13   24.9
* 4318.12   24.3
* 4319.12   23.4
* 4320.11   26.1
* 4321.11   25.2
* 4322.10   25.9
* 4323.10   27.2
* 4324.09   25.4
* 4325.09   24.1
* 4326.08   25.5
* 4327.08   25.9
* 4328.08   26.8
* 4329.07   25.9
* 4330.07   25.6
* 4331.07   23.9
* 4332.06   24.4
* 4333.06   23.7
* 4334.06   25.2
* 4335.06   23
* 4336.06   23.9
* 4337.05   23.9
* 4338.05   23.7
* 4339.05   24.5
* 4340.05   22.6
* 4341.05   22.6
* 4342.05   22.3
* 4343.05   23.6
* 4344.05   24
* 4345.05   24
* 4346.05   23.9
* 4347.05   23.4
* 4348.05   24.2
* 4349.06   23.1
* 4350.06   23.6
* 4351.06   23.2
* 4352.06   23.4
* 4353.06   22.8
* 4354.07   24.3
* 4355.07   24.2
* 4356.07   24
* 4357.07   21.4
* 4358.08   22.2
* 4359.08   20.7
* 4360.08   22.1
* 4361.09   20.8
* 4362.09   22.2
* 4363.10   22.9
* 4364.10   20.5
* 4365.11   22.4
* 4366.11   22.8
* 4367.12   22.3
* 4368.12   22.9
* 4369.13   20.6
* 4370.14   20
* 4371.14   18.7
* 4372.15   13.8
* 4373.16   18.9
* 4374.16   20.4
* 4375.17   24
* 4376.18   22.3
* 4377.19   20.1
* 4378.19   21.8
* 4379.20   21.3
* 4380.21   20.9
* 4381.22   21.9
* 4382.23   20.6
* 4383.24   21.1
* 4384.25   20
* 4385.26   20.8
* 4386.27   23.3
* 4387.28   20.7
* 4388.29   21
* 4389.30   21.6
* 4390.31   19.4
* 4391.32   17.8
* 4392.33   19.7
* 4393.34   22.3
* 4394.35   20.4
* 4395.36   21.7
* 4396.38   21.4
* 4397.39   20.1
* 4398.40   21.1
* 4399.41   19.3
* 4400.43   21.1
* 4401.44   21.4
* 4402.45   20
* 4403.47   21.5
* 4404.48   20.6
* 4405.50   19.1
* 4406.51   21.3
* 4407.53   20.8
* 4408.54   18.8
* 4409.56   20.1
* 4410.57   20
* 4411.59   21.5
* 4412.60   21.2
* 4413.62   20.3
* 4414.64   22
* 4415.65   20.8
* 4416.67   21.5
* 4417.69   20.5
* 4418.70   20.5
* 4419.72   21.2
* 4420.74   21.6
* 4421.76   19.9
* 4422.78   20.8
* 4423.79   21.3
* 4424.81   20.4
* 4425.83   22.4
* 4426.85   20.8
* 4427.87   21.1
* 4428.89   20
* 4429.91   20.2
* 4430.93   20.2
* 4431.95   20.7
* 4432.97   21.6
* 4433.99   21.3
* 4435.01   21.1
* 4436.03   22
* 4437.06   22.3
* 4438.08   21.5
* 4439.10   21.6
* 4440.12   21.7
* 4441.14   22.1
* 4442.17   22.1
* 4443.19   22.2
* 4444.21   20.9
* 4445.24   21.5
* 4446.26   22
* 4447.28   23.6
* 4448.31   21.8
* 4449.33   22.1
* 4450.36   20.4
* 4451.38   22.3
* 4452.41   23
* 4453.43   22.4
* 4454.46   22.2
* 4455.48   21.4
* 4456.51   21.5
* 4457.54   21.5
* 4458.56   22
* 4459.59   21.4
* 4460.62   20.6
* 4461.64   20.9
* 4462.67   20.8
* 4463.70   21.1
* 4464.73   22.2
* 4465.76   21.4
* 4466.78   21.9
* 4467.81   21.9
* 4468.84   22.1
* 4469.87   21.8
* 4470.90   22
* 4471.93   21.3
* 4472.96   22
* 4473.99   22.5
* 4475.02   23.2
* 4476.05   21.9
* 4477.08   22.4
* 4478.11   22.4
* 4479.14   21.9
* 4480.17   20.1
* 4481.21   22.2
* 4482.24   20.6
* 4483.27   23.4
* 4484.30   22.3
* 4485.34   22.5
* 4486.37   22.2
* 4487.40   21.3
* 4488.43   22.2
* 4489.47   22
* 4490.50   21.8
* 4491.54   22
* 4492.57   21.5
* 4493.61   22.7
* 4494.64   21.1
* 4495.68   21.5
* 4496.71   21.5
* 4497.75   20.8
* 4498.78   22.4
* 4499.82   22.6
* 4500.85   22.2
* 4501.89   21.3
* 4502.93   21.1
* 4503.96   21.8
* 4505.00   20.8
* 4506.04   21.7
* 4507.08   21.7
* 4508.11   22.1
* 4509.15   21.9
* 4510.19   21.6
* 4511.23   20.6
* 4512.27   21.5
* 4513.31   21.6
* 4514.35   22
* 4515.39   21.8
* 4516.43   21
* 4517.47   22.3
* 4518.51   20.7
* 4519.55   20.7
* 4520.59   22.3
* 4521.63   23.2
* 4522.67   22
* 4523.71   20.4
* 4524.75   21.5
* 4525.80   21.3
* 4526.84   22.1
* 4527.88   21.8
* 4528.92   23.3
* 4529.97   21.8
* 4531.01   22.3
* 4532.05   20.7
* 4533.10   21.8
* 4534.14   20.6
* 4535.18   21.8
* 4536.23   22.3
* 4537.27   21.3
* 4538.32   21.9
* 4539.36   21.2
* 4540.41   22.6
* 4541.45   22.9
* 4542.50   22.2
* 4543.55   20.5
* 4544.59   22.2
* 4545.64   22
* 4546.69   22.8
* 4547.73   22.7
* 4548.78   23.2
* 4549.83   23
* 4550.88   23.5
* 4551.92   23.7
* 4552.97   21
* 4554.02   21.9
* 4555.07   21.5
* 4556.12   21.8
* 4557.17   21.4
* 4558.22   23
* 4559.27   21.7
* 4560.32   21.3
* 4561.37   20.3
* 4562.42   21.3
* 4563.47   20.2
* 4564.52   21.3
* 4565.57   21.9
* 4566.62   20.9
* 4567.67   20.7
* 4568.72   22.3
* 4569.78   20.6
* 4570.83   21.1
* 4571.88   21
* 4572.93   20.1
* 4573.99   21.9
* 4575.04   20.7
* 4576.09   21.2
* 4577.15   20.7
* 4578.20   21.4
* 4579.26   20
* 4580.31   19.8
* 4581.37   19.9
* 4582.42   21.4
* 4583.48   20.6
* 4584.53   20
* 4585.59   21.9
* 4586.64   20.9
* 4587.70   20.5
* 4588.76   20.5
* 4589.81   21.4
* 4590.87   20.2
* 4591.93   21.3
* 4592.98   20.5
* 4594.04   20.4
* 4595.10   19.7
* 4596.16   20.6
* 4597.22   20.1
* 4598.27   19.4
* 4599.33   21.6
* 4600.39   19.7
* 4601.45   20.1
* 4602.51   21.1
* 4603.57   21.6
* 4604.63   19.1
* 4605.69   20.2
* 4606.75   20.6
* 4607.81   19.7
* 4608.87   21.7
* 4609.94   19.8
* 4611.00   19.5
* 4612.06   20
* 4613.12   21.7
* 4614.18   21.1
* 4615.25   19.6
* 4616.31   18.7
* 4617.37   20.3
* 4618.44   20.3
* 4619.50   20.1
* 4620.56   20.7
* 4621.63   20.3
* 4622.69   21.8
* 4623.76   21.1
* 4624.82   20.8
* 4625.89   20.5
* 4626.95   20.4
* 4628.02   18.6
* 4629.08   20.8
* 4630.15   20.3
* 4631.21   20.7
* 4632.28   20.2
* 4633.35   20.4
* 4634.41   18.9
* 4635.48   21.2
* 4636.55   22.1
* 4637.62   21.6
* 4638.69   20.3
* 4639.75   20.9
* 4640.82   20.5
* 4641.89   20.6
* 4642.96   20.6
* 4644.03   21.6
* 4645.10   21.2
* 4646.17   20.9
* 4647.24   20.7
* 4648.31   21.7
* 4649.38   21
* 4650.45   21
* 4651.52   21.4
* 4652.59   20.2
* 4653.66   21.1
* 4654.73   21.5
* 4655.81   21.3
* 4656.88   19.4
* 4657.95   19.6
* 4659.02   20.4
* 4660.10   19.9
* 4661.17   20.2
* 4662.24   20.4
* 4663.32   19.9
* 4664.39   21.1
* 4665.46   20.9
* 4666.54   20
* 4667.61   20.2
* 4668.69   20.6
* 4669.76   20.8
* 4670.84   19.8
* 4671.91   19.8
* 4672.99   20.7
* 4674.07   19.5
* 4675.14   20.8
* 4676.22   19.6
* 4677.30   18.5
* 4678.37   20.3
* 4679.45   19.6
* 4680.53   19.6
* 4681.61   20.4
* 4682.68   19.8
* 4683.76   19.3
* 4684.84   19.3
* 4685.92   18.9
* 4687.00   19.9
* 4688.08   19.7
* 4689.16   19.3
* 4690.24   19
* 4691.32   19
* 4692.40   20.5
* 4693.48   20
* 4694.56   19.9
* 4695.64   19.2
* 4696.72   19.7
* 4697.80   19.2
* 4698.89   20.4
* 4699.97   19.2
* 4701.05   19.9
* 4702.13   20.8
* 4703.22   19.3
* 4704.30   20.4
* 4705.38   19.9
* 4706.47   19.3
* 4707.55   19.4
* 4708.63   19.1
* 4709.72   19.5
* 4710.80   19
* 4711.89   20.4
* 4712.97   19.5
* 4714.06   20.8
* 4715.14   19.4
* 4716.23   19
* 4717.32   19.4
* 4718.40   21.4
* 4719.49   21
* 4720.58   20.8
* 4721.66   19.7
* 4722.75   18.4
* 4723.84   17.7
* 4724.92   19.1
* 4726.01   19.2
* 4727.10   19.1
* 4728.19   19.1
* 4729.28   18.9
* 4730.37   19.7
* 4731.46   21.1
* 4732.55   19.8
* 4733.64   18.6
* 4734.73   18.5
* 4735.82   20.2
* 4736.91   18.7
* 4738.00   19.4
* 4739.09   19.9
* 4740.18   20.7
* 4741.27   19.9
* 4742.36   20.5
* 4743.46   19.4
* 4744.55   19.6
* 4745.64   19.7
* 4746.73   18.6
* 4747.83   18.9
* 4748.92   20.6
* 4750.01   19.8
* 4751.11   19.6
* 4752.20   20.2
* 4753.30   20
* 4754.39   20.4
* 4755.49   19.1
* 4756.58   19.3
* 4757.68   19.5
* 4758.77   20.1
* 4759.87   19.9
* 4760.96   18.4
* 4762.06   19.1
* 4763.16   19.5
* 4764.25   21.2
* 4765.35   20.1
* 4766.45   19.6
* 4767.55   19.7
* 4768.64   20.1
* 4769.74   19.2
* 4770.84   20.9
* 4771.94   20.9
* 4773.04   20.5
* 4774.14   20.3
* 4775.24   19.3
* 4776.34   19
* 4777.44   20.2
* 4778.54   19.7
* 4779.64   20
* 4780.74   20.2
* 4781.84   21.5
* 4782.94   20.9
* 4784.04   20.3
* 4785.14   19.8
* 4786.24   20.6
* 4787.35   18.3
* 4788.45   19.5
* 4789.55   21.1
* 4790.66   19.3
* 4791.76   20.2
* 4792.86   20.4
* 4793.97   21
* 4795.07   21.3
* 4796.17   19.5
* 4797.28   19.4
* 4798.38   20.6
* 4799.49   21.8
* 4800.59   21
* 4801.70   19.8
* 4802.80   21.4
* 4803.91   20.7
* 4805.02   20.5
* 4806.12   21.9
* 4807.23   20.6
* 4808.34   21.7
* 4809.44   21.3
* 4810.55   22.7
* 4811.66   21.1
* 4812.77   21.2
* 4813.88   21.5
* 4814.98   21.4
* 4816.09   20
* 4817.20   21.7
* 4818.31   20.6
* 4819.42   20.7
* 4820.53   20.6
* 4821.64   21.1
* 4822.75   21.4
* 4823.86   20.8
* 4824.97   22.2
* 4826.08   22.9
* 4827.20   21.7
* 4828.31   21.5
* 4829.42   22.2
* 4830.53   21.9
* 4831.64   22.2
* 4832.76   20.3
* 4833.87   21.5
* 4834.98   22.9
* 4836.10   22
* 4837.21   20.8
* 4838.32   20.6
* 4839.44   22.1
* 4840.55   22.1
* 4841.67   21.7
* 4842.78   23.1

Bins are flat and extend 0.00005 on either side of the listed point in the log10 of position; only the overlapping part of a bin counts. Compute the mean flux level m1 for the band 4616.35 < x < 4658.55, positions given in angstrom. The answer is 20.7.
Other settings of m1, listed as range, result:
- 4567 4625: 20.6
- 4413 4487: 21.6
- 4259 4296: 24.9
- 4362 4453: 21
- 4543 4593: 21.3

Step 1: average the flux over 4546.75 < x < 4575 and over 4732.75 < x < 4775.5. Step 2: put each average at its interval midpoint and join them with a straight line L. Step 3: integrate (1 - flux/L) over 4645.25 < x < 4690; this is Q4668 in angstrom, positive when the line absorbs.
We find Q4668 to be 0.85 angstrom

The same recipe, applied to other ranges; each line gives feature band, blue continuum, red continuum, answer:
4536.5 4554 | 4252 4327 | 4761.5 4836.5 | 0.5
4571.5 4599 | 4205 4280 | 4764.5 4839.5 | 2.5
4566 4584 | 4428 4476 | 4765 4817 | 0.3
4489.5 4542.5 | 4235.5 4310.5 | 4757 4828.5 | 3.1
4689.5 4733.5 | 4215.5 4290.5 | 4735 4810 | 2.4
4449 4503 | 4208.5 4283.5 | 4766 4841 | 4.4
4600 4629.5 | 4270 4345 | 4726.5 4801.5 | 1.5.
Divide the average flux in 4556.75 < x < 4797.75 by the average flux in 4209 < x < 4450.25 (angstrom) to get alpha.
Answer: 0.9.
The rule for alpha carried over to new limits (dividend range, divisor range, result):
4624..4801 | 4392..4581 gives 0.93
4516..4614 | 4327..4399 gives 0.96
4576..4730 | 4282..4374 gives 0.85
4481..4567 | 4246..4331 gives 0.87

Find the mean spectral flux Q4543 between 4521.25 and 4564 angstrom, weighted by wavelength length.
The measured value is 21.9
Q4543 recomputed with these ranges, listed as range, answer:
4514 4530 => 21.8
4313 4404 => 22.6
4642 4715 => 20.1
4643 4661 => 20.8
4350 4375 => 21.6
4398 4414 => 20.5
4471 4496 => 22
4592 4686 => 20.4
